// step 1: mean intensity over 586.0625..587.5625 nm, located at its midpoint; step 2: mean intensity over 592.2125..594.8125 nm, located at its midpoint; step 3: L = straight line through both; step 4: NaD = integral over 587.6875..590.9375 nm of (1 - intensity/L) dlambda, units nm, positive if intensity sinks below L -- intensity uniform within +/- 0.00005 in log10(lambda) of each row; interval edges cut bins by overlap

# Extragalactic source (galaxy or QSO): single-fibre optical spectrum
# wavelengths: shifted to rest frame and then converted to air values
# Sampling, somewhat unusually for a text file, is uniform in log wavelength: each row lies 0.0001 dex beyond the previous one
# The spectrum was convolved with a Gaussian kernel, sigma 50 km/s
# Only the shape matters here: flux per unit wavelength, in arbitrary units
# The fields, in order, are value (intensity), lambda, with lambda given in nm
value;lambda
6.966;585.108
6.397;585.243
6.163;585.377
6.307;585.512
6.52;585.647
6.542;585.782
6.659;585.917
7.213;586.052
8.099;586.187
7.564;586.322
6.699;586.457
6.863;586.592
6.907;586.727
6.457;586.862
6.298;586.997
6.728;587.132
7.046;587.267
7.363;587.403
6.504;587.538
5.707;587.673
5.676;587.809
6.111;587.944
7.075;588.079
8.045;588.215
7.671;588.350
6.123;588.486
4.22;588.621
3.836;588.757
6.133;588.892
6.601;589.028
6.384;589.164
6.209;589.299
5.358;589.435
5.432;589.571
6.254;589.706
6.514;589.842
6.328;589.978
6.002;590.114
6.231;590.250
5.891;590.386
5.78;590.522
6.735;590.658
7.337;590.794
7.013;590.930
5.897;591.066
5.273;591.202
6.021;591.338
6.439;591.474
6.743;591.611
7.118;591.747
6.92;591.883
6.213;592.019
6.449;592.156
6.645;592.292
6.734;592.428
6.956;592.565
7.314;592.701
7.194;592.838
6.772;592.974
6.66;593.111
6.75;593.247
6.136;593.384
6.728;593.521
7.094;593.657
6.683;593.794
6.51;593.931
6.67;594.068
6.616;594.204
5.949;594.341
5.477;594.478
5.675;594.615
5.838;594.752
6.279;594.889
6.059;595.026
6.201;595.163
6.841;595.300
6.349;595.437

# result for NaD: 0.30 nm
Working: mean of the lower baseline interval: 6.98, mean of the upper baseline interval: 6.55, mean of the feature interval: 6.18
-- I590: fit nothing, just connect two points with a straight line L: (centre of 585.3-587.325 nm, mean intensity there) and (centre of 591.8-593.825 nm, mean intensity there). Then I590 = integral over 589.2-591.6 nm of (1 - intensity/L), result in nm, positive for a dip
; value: 0.21 nm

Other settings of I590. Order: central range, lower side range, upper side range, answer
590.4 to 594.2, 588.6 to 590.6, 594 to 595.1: -0.41 nm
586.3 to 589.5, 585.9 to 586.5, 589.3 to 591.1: 0.22 nm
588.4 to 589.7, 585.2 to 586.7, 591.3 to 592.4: 0.20 nm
